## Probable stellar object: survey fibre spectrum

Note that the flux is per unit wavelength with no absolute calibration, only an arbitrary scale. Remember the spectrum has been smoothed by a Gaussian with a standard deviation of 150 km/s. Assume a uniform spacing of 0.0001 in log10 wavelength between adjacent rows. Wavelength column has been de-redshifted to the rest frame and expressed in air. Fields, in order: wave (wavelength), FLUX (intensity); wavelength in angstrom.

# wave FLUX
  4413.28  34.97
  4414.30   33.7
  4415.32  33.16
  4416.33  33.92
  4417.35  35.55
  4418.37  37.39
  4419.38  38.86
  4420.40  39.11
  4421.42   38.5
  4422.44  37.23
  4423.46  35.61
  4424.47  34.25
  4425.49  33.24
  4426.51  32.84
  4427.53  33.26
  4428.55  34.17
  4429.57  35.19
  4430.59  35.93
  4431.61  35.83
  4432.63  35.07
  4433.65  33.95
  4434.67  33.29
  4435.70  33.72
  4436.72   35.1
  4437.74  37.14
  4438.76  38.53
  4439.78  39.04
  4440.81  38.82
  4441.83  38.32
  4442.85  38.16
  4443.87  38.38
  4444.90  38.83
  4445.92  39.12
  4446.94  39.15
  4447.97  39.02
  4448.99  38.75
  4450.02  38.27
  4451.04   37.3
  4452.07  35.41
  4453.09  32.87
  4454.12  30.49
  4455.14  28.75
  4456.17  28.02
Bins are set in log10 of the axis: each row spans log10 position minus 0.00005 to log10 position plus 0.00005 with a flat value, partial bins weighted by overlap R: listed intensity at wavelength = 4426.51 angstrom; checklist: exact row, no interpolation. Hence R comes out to 32.84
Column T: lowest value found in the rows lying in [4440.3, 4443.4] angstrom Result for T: 38.16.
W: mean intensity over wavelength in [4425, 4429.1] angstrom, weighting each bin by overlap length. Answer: 33.4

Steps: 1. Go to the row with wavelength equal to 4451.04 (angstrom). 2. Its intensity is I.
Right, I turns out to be 37.3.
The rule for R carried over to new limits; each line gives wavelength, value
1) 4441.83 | 38.32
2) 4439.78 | 39.04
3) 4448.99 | 38.75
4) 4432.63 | 35.07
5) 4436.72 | 35.1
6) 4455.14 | 28.75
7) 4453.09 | 32.87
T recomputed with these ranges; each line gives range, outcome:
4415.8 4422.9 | 33.92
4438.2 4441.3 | 38.53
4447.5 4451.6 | 37.3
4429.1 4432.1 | 35.19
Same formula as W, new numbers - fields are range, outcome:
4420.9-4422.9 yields 37.8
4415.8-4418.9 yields 35.7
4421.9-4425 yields 35.8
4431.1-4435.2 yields 34.5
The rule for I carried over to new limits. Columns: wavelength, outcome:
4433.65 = 33.95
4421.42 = 38.5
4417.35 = 35.55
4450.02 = 38.27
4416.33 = 33.92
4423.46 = 35.61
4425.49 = 33.24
